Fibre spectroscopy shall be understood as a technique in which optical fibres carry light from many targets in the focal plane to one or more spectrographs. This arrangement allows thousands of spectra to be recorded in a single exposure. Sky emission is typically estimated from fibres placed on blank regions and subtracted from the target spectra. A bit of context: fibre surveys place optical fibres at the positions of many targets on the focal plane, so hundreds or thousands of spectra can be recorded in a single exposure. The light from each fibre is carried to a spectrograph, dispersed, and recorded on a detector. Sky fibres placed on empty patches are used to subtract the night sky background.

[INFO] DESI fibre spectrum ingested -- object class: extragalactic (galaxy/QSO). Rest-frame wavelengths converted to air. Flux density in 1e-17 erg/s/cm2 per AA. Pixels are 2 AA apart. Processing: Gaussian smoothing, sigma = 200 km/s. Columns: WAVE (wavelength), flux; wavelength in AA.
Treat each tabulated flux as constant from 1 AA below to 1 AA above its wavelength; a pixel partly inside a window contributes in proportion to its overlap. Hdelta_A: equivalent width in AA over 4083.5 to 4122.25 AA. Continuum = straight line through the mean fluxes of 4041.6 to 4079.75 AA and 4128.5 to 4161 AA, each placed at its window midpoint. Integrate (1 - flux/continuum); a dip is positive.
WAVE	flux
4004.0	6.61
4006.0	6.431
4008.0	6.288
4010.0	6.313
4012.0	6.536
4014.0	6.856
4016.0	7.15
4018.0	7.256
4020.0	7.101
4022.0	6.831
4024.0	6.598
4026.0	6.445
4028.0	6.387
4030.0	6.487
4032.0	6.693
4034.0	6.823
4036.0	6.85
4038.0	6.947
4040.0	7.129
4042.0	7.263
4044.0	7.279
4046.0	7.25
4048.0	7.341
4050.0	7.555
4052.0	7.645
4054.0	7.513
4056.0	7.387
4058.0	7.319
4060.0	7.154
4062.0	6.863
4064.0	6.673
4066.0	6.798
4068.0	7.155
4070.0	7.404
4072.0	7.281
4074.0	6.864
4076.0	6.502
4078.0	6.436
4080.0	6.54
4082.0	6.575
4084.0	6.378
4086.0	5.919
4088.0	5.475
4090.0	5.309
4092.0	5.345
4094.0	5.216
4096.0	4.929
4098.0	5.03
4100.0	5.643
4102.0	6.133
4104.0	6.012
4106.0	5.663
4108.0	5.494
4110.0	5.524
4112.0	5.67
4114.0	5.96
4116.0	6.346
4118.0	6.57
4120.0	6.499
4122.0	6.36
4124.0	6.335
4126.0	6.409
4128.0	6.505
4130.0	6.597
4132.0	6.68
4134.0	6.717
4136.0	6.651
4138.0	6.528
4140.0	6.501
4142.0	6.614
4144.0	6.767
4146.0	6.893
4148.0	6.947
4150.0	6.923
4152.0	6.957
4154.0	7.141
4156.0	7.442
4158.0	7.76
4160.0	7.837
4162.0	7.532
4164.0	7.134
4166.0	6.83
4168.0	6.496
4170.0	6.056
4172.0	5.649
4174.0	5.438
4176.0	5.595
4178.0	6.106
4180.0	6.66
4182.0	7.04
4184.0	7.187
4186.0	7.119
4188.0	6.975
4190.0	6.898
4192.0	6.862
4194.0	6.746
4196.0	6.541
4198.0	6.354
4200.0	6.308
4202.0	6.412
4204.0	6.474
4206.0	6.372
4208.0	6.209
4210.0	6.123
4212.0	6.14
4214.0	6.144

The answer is 7.0 AA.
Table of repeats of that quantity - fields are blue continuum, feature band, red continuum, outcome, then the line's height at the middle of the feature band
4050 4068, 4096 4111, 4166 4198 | 2.9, 6.94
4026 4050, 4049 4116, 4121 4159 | 5.2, 6.88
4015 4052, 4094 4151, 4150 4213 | 4.7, 6.79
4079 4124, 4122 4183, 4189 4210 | -4.9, 6.19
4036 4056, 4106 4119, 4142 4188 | 2.1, 7.02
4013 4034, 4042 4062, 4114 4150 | -1.9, 6.73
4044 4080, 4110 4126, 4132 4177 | 1.6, 6.89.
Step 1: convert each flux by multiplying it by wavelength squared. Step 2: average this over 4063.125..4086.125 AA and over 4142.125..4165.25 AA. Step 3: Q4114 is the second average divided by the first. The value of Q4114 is 1.11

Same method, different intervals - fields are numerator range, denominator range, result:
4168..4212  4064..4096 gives 1.07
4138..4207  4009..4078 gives 1.02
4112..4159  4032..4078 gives 0.98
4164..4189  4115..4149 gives 1.00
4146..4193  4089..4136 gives 1.17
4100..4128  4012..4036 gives 0.94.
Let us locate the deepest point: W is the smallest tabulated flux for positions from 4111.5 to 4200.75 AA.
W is 5.438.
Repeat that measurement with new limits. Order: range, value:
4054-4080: 6.436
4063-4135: 4.929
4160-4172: 5.649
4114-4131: 5.96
